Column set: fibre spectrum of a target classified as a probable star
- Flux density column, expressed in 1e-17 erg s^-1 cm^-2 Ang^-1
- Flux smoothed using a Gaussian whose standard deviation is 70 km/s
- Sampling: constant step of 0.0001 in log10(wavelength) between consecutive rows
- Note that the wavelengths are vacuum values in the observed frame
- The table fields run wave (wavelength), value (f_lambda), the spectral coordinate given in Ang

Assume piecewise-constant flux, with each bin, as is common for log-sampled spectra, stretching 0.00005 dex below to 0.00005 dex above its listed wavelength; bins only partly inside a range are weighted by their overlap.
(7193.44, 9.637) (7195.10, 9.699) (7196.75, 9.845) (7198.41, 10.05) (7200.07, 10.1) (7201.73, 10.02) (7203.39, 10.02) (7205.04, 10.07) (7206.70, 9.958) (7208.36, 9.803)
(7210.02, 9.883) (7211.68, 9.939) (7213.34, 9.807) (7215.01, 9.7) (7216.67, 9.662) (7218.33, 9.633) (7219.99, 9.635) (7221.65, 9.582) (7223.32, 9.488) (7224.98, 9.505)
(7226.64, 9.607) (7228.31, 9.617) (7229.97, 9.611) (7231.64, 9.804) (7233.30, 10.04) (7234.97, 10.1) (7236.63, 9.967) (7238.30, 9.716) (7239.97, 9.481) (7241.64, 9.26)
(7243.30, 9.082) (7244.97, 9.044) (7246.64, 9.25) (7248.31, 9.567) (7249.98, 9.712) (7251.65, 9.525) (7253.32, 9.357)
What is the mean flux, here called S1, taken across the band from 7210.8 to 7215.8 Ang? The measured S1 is 9.8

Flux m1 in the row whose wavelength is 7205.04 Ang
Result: 10.07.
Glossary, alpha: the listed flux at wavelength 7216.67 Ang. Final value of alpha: 9.662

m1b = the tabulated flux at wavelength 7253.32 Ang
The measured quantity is 9.357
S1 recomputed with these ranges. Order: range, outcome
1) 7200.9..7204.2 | 10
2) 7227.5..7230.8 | 9.63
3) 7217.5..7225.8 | 9.57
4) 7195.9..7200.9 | 10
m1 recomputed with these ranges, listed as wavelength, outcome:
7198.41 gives 10.05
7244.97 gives 9.044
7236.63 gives 9.967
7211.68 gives 9.939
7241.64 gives 9.26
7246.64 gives 9.25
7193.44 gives 9.637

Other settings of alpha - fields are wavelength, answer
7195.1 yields 9.699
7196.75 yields 9.845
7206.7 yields 9.958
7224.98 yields 9.505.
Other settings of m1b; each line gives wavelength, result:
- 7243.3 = 9.082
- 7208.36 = 9.803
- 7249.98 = 9.712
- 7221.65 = 9.582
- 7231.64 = 9.804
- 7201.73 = 10.02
